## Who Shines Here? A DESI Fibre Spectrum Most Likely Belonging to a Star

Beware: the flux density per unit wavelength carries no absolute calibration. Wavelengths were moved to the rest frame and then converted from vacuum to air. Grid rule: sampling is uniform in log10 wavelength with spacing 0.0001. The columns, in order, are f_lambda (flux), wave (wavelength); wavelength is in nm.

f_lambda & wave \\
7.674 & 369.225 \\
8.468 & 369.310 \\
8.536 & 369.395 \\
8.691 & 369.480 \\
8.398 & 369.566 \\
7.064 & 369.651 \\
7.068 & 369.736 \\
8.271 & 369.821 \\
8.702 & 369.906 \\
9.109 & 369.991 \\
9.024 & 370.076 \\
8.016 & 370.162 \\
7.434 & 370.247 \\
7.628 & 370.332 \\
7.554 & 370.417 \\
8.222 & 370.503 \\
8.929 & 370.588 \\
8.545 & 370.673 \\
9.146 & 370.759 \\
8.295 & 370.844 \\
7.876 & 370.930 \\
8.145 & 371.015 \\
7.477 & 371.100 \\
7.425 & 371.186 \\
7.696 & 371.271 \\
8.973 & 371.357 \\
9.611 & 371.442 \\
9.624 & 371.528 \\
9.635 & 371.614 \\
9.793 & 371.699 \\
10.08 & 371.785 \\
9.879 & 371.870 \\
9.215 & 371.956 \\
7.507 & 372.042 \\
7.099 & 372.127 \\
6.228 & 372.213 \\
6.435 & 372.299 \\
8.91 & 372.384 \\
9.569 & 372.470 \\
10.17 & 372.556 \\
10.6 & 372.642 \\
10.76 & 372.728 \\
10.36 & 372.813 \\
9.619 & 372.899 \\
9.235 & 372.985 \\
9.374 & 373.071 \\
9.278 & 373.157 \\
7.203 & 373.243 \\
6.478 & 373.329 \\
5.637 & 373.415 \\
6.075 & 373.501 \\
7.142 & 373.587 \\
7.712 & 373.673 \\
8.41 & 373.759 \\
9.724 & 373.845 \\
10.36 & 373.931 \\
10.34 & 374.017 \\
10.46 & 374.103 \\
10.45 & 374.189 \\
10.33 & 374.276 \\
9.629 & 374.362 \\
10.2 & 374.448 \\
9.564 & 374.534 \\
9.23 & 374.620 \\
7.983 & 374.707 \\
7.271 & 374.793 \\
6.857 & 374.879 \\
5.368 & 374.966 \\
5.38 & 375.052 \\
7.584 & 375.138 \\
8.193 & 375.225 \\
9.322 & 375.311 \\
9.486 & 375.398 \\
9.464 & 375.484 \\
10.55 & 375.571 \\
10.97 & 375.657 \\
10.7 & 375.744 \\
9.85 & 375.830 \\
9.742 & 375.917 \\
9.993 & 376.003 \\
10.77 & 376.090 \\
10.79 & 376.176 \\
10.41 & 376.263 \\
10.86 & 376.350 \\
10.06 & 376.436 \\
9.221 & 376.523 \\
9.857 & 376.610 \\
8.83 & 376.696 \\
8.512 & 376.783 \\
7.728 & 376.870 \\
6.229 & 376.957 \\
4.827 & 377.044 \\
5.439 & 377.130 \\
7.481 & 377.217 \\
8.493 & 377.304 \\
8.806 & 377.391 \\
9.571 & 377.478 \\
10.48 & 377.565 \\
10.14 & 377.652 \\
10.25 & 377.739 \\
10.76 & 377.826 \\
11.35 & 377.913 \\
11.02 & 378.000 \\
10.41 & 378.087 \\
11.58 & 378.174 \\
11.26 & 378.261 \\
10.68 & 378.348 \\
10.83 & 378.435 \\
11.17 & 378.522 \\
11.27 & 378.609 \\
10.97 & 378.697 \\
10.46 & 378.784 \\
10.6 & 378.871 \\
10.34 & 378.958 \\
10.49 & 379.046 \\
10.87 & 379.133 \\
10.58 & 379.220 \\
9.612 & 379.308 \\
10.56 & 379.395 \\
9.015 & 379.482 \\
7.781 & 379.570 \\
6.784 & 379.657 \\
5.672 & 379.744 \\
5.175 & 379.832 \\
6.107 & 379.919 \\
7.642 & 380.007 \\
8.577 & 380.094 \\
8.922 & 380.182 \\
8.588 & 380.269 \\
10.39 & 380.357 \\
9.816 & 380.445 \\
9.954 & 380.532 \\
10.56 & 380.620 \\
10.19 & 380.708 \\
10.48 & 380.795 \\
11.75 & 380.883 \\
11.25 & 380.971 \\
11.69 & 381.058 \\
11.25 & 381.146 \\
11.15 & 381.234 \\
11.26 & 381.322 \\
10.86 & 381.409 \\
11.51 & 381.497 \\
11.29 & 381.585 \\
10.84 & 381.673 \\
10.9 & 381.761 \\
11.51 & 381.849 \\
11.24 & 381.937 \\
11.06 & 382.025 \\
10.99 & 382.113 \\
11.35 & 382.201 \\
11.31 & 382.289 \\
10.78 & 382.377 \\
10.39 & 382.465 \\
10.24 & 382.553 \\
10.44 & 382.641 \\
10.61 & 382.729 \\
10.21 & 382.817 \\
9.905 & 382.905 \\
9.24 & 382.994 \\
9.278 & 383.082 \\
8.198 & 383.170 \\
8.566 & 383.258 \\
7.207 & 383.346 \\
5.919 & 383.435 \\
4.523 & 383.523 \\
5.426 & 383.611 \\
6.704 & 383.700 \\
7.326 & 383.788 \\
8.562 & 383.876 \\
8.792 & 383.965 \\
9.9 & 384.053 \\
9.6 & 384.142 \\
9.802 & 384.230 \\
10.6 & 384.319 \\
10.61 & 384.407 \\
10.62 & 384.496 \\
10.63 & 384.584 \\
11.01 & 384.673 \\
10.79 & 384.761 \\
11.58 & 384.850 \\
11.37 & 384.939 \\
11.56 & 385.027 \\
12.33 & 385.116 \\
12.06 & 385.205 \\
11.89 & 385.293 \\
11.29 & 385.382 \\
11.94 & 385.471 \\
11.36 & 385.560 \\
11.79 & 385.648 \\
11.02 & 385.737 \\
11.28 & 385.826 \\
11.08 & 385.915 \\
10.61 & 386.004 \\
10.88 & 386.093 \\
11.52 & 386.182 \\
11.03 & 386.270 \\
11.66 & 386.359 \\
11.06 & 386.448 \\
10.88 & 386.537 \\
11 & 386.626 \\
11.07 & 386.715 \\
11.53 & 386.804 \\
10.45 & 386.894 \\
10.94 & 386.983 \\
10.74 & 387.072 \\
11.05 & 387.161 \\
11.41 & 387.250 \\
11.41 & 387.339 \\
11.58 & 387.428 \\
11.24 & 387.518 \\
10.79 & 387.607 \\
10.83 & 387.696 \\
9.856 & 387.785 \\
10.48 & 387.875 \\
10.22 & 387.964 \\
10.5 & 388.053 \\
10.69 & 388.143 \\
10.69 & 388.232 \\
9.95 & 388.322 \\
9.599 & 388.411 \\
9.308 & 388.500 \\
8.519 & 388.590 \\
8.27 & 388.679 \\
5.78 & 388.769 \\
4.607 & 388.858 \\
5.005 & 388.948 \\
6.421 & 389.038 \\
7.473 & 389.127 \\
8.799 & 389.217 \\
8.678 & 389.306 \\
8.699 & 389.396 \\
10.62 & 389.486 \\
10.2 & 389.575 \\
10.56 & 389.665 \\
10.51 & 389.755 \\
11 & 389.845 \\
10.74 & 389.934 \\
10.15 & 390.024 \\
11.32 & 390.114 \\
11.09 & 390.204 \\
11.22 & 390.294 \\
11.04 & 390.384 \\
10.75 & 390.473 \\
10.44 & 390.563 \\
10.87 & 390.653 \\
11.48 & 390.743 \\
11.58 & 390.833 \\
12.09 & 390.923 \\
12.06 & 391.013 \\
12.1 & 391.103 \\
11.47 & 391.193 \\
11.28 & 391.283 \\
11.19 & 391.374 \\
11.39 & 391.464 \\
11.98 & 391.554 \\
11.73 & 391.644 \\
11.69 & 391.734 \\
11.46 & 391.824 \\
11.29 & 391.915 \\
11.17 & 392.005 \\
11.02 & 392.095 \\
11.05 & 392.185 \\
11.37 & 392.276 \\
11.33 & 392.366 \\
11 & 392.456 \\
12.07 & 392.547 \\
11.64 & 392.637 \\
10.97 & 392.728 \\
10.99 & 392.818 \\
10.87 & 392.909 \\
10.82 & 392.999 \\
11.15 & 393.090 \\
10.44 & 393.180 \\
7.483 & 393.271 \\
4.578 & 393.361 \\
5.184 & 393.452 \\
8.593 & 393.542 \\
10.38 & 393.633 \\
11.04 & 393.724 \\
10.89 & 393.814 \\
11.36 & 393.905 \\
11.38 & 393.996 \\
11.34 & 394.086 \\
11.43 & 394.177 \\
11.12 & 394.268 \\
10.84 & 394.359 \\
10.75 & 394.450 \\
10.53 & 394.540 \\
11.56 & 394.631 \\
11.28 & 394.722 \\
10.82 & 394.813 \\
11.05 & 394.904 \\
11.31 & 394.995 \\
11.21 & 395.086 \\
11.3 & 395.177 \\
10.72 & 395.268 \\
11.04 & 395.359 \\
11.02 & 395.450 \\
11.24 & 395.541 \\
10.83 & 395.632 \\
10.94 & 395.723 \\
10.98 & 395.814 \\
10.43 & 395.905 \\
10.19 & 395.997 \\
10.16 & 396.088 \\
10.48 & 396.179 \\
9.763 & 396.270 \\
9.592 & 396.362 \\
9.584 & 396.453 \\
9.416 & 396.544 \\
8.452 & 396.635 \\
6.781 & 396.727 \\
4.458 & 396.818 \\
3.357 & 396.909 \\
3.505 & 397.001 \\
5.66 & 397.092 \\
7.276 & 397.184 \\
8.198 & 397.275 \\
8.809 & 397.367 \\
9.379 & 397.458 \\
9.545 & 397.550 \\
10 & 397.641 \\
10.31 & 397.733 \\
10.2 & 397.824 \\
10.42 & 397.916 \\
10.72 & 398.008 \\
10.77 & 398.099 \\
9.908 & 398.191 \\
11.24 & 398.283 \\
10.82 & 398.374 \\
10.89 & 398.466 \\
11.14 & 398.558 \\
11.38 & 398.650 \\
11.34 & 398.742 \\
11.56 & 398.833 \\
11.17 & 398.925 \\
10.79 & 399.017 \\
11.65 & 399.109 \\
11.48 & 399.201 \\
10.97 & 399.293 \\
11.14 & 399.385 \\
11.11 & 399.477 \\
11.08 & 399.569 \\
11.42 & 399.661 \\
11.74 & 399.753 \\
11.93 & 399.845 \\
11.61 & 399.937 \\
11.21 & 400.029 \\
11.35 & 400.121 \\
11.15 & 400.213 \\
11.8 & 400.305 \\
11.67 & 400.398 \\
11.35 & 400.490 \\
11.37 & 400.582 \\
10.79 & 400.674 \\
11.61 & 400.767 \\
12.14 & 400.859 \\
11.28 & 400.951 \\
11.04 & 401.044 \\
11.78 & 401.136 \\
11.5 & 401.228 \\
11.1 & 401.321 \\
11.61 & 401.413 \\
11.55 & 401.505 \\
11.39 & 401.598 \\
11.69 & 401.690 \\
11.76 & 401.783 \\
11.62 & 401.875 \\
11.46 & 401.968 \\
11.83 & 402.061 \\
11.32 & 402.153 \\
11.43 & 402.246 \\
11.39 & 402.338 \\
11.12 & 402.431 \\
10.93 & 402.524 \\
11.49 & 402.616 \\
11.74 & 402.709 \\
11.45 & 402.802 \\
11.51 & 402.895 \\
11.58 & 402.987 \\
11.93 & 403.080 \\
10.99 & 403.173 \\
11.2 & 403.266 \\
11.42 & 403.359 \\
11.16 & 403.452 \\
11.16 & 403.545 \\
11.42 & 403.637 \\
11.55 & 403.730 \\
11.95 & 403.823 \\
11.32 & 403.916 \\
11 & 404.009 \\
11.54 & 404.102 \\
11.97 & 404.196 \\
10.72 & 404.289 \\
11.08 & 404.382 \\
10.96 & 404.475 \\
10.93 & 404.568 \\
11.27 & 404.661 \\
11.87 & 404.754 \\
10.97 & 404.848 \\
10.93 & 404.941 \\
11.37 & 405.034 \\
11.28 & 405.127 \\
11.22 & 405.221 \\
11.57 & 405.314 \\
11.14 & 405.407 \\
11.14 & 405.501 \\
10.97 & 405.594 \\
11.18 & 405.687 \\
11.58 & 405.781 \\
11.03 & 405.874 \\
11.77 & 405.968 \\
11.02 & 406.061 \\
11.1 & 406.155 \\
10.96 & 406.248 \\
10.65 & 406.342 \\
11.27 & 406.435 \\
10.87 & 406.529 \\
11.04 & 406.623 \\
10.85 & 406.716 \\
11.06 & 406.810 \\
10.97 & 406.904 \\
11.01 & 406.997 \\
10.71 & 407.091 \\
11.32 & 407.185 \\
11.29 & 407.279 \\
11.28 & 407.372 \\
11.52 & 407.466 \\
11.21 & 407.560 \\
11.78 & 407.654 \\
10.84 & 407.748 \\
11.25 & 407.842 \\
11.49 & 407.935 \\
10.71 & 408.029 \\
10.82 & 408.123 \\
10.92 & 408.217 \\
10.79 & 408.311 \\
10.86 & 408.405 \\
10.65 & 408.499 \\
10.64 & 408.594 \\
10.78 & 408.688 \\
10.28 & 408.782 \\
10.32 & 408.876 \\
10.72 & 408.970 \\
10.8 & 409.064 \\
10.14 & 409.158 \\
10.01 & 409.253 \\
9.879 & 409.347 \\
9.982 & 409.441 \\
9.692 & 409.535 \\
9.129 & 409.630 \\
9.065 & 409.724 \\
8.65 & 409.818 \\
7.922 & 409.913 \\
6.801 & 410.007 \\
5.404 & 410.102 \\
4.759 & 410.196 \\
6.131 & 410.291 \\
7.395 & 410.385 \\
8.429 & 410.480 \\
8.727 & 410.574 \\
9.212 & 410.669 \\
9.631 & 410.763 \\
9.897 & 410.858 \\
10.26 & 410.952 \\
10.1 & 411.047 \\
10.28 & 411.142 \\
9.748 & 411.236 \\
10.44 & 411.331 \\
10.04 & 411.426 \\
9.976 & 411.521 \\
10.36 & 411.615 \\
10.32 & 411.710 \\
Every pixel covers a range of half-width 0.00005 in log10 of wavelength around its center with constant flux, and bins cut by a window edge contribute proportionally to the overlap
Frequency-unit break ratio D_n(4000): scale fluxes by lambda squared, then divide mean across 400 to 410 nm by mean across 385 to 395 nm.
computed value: 1.13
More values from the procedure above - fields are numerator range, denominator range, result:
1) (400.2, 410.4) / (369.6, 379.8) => 1.41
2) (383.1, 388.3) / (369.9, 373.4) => 1.29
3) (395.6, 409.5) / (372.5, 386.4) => 1.25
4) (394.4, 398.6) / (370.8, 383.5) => 1.15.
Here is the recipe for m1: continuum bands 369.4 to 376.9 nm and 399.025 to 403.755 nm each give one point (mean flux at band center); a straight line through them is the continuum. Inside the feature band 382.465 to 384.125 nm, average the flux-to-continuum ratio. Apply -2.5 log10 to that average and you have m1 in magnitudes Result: 0.152 mag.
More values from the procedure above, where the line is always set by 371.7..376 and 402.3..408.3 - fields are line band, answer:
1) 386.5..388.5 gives -0.091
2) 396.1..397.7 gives 0.309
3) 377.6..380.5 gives -0.053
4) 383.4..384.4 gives 0.192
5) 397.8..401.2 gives -0.043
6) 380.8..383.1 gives -0.152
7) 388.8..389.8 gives 0.205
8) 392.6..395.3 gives -0.006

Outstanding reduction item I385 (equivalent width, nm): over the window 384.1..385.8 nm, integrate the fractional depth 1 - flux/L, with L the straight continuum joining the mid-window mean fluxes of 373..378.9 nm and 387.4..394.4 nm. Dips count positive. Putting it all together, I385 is -0.22 nm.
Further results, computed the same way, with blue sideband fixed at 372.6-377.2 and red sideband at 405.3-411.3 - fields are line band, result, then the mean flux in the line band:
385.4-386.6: -0.248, 11.2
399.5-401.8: -0.366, 11.5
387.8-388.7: -0.045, 9.86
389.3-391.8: -0.407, 11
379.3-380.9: 0.057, 8.76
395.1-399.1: 0.022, 9.7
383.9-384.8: -0.092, 10.2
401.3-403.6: -0.340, 11.4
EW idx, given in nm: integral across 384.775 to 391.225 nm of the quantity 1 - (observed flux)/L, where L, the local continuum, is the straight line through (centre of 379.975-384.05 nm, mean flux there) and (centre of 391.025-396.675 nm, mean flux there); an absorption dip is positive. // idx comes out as -0.19 nm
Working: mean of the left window 9.76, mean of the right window 10.7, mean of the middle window 10.5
